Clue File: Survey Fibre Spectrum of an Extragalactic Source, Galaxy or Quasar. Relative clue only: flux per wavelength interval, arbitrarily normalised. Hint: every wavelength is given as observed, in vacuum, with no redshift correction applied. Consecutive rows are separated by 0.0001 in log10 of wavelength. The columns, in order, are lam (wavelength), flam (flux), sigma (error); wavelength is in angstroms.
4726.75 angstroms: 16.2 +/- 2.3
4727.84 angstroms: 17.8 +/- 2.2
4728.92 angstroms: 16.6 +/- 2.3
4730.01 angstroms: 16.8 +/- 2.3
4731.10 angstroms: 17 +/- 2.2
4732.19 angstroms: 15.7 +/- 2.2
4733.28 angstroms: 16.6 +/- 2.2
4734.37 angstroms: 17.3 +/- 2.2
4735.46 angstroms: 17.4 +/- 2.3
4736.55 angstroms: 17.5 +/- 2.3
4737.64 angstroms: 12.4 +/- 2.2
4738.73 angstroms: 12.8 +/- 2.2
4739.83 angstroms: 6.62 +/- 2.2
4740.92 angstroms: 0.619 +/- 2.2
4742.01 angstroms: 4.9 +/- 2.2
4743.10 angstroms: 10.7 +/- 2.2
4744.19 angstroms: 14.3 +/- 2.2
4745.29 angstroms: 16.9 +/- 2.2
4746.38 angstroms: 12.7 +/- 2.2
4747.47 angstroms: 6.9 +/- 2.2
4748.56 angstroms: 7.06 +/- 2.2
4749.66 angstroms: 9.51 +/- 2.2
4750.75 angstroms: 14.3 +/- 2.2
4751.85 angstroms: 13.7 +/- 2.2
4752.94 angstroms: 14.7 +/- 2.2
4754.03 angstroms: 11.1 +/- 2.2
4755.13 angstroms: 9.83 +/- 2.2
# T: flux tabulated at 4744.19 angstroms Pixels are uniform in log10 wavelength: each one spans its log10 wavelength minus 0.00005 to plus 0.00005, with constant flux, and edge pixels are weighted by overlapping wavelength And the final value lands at 14.3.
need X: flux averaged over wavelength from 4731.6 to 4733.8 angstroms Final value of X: 16.2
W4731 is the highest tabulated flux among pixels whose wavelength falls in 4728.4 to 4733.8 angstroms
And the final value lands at 17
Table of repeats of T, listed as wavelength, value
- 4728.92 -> 16.6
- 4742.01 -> 4.9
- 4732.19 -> 15.7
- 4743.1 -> 10.7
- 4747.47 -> 6.9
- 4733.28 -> 16.6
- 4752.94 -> 14.7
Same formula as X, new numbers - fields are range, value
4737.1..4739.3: 12.5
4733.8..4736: 17.3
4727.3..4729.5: 17.3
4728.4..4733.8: 16.5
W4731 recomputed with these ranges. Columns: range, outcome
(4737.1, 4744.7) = 14.3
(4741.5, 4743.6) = 10.7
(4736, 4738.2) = 17.5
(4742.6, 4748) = 16.9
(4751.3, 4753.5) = 14.7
